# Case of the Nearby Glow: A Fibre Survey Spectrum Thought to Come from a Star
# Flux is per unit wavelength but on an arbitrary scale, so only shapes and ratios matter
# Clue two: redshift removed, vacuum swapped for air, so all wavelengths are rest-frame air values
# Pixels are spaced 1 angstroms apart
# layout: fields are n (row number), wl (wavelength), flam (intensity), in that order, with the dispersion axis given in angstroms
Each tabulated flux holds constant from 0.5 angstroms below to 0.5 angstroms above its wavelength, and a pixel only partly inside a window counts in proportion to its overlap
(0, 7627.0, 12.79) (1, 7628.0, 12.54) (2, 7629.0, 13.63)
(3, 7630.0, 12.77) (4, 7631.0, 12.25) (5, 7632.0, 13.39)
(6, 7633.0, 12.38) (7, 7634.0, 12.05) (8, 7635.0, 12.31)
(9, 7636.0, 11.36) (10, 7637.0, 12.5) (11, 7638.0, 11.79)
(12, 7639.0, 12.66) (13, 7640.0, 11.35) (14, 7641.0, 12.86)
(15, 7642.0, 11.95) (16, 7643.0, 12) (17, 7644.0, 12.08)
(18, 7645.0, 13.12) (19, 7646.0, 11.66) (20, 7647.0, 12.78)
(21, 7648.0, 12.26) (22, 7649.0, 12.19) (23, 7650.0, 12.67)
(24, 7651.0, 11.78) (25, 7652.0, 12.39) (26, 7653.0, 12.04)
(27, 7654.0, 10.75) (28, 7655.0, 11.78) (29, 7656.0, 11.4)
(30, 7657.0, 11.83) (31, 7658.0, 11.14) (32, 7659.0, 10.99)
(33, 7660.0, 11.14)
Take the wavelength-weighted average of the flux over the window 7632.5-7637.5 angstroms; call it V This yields 12.1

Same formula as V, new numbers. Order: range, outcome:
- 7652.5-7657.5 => 11.6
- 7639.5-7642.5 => 12.1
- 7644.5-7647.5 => 12.5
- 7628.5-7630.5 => 13.2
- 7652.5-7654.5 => 11.4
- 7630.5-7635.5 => 12.5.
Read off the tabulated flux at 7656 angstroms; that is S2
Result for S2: 11.4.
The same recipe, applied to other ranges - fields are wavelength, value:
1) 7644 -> 12.08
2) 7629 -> 13.63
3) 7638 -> 11.79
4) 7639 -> 12.66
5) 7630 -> 12.77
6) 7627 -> 12.79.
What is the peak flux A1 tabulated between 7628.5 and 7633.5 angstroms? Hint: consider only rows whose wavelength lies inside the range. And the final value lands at 13.63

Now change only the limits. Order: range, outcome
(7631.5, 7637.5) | 13.39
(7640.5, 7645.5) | 13.12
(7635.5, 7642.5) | 12.86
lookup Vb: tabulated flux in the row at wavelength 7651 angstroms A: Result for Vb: 11.78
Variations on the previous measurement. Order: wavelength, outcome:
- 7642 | 11.95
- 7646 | 11.66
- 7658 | 11.14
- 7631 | 12.25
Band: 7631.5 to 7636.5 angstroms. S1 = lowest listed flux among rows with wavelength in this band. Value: 11.36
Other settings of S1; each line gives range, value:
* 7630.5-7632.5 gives 12.25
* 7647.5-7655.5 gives 10.75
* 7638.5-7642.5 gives 11.35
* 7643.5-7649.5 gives 11.66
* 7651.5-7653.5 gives 12.04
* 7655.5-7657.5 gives 11.4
